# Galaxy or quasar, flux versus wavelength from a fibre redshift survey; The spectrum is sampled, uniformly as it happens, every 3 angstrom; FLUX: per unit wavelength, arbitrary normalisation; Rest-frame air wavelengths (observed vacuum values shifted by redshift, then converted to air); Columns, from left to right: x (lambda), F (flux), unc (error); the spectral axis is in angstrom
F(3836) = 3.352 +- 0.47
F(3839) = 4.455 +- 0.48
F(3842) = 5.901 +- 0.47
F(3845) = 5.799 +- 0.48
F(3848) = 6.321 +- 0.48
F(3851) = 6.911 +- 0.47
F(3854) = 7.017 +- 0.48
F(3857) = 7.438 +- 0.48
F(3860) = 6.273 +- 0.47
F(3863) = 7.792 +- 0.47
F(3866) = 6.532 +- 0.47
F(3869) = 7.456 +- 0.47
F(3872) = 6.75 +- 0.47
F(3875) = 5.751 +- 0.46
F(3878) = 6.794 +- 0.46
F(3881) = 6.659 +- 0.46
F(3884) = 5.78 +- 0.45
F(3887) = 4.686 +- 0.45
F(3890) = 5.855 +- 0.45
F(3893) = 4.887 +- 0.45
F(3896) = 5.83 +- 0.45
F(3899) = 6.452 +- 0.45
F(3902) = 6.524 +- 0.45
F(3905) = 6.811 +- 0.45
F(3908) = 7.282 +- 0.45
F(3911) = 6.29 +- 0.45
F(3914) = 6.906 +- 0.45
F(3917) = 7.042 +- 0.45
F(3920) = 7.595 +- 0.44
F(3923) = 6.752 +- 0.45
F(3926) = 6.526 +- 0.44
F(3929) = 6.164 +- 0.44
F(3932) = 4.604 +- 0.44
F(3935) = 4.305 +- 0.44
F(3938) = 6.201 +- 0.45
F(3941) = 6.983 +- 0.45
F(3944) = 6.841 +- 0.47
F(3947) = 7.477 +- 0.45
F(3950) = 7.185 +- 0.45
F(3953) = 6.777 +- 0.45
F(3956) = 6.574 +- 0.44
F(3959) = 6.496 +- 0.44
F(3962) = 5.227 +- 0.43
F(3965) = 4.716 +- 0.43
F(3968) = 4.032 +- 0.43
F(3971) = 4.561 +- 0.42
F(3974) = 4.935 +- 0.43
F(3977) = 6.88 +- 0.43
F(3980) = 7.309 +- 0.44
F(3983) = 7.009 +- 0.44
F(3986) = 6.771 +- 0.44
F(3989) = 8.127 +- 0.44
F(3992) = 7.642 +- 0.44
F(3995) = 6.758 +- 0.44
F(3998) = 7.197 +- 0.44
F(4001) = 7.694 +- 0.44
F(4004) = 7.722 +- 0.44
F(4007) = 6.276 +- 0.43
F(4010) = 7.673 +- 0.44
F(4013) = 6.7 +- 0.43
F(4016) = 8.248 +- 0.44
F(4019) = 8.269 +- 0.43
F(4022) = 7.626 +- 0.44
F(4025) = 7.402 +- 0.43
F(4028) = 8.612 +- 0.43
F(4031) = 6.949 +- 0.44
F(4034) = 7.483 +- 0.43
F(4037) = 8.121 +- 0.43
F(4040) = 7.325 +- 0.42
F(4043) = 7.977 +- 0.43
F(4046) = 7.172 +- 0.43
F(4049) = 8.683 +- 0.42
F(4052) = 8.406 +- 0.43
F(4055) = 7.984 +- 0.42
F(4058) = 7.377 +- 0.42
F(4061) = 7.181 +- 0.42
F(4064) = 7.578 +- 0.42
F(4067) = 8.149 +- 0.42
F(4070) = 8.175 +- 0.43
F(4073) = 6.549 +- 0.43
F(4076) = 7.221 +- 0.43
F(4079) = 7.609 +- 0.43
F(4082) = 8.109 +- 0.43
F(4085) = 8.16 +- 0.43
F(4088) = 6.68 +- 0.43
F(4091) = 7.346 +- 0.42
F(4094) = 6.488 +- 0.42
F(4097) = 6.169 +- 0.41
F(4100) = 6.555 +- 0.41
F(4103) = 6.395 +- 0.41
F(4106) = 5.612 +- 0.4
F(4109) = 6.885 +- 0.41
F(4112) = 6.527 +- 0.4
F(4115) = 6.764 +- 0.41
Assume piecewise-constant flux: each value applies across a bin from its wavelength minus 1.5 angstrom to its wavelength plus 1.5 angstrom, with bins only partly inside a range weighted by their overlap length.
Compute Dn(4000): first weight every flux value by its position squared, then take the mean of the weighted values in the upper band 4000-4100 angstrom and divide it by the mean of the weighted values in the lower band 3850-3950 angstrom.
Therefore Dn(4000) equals 1.26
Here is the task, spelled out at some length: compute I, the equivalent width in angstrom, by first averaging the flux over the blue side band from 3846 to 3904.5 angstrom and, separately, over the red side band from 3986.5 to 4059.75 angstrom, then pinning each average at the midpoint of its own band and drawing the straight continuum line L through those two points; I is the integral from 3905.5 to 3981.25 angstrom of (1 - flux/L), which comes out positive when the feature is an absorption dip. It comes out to 7.9 angstrom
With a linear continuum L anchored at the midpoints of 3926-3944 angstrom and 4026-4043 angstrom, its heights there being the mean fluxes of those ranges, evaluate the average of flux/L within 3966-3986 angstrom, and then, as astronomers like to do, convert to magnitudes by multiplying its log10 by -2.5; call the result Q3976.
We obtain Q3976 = 0.14 mag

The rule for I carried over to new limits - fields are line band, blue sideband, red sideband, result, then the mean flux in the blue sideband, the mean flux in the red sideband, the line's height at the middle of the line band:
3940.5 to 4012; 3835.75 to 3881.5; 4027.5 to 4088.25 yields 5.5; 6.4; 7.7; 7.16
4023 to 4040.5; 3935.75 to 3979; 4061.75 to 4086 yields -1.4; 6.05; 7.67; 7.08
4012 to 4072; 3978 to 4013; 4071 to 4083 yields -3.6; 7.26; 7.37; 7.32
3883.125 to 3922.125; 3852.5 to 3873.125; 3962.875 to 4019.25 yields 3.5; 7.04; 6.71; 6.94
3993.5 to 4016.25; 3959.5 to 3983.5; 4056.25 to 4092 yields -3.8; 5.56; 7.52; 6.2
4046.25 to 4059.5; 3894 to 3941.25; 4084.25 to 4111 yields -2.9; 6.36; 6.65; 6.58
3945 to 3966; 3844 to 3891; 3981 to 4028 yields 2.1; 6.5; 7.44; 7.11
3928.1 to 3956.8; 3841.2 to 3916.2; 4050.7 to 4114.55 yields 1.6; 6.44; 7.19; 6.67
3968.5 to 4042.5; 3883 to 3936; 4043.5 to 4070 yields 0.8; 6.15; 7.84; 7.25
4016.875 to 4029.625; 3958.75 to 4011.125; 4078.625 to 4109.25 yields -2.6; 6.49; 6.89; 6.63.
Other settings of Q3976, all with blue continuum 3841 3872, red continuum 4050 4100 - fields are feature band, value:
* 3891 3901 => 0.19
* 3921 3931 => 0.09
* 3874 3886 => 0.10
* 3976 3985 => 0.01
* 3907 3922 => -0.01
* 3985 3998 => -0.02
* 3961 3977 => 0.41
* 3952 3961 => 0.09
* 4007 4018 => -0.02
